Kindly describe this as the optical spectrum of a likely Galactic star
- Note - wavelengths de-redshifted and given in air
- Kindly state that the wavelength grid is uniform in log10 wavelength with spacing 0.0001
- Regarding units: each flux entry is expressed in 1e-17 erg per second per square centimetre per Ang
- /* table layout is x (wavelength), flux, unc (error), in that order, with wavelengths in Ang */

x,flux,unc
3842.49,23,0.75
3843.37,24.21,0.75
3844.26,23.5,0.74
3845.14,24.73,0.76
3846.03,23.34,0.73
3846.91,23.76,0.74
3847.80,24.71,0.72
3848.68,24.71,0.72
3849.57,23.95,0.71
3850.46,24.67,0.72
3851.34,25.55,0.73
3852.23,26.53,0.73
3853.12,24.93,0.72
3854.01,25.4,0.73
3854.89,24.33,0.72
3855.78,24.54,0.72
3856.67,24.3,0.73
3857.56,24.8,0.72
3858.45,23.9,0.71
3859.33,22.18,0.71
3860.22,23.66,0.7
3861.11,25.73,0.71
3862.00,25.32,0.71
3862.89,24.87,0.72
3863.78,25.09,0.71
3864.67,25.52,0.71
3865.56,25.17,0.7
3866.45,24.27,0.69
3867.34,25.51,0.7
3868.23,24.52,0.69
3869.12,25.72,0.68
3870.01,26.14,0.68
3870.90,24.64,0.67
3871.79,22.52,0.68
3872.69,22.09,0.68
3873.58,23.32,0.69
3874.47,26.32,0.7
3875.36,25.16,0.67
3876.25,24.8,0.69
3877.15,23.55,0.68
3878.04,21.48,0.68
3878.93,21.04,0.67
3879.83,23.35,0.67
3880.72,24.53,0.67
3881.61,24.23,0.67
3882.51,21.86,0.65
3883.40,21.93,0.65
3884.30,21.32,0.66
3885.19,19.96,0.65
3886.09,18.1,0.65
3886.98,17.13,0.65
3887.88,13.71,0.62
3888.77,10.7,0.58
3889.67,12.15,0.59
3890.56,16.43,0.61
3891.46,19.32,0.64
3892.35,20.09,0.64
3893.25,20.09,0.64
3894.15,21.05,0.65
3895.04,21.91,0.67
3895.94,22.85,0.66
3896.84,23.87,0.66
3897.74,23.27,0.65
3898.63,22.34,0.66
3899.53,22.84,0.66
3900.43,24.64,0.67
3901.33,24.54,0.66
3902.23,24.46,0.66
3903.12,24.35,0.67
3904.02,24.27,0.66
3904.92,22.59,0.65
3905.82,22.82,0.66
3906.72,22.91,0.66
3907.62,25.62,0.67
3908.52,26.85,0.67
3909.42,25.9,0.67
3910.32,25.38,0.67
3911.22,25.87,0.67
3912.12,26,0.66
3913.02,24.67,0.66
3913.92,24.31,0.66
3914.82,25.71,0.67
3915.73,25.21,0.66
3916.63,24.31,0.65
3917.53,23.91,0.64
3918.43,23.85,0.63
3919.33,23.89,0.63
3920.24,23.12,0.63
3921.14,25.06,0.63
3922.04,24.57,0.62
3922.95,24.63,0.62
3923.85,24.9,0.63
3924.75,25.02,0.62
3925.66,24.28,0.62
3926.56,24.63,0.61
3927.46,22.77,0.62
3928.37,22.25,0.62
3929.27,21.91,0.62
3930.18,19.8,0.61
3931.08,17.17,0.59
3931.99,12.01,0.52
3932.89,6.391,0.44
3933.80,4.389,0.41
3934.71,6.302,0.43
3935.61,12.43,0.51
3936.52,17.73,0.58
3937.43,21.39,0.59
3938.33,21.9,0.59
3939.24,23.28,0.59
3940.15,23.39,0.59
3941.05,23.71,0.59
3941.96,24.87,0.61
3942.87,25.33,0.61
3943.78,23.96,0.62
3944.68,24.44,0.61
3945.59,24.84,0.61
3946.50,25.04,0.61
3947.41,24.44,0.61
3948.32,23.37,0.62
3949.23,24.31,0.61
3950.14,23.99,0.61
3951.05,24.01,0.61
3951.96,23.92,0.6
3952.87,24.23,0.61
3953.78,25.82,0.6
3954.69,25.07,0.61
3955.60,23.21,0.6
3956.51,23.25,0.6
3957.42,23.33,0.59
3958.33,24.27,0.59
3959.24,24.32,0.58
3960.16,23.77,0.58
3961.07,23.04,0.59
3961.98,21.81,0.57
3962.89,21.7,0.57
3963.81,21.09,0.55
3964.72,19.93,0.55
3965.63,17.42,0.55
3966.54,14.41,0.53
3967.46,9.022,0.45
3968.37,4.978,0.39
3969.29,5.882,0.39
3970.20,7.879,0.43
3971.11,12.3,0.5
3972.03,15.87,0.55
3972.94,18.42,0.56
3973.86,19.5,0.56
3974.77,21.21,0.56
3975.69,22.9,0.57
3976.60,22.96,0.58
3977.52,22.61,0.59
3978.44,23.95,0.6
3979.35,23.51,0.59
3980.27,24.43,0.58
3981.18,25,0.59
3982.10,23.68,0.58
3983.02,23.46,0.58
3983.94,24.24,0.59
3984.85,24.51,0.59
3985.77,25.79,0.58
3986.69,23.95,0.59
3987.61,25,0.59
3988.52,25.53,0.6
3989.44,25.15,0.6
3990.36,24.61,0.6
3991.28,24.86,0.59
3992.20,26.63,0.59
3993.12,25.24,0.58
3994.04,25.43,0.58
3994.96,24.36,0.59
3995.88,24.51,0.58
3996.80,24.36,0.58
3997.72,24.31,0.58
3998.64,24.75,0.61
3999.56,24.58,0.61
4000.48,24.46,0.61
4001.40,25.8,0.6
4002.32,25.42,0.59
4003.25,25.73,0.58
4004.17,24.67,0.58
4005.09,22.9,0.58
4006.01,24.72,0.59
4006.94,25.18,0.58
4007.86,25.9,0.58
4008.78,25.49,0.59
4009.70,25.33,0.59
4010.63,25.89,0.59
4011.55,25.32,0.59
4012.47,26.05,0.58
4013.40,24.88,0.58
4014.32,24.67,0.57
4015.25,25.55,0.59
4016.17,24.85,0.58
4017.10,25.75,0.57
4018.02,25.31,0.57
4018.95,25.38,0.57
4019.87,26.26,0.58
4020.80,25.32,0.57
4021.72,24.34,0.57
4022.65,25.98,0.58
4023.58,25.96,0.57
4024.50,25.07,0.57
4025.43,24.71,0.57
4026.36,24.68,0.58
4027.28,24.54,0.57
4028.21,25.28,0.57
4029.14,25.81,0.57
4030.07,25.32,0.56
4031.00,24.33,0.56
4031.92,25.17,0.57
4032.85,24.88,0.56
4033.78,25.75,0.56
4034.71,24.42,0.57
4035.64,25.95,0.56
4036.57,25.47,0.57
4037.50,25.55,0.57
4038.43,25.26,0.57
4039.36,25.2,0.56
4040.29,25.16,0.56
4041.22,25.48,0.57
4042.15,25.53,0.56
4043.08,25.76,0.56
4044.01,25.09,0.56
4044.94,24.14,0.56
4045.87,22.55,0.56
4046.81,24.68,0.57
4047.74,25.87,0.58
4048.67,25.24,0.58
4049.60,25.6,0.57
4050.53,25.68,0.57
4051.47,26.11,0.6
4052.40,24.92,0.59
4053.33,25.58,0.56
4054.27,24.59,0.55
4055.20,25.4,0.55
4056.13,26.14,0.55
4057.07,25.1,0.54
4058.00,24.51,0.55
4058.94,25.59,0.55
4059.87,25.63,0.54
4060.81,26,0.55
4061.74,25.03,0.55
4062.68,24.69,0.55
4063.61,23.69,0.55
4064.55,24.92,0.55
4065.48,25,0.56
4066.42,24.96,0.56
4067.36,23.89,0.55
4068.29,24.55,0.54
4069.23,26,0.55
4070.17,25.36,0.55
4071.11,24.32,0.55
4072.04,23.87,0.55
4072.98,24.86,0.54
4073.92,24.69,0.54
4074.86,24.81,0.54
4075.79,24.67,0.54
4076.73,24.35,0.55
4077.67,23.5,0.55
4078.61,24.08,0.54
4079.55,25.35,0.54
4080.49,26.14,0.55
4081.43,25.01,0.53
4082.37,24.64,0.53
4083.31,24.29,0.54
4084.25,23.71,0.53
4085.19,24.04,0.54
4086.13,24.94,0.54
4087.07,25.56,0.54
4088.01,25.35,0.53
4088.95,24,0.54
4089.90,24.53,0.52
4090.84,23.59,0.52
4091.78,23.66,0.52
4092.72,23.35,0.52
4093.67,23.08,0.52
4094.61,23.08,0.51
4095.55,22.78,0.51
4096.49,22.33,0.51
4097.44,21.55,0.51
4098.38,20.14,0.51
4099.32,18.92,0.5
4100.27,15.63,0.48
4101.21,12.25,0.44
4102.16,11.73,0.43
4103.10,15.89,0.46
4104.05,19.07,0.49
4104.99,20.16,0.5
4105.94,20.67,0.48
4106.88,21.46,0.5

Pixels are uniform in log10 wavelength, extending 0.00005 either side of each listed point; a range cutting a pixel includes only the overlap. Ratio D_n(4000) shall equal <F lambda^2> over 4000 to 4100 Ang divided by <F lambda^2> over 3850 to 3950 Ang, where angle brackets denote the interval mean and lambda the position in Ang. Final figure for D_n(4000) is 1.2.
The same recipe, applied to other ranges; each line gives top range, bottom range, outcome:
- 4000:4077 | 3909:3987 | 1.22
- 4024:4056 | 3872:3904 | 1.27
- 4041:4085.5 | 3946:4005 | 1.17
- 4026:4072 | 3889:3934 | 1.21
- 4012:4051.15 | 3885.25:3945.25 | 1.24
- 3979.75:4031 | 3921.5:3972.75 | 1.28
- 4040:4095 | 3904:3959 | 1.17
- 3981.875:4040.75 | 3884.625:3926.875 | 1.17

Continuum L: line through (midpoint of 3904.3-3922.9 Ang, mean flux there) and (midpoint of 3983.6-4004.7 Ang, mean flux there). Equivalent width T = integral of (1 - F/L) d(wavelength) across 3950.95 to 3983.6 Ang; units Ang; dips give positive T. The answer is 6.0 Ang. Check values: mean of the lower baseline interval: 24.6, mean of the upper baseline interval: 25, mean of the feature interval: 20.3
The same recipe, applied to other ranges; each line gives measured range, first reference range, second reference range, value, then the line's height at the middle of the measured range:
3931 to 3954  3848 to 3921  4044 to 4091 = 3.18 Ang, 23.8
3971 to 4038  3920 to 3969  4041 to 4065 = -3.42 Ang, 23.3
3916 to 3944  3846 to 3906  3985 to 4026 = 3.62 Ang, 23.8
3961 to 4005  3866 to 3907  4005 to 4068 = 4.39 Ang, 24.1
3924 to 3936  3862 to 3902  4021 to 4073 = 3.08 Ang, 23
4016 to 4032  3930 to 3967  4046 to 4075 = -1.03 Ang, 23.7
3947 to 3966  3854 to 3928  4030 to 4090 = 0.58 Ang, 23.9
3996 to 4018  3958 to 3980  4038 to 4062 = -3.49 Ang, 21.6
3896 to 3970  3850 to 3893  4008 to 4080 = 5.26 Ang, 23.6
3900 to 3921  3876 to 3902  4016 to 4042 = -3.04 Ang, 21.5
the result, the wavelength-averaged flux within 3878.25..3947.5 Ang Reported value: 21.7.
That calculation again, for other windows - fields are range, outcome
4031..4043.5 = 25.3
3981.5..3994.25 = 24.8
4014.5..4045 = 25.3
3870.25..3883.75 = 23.4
